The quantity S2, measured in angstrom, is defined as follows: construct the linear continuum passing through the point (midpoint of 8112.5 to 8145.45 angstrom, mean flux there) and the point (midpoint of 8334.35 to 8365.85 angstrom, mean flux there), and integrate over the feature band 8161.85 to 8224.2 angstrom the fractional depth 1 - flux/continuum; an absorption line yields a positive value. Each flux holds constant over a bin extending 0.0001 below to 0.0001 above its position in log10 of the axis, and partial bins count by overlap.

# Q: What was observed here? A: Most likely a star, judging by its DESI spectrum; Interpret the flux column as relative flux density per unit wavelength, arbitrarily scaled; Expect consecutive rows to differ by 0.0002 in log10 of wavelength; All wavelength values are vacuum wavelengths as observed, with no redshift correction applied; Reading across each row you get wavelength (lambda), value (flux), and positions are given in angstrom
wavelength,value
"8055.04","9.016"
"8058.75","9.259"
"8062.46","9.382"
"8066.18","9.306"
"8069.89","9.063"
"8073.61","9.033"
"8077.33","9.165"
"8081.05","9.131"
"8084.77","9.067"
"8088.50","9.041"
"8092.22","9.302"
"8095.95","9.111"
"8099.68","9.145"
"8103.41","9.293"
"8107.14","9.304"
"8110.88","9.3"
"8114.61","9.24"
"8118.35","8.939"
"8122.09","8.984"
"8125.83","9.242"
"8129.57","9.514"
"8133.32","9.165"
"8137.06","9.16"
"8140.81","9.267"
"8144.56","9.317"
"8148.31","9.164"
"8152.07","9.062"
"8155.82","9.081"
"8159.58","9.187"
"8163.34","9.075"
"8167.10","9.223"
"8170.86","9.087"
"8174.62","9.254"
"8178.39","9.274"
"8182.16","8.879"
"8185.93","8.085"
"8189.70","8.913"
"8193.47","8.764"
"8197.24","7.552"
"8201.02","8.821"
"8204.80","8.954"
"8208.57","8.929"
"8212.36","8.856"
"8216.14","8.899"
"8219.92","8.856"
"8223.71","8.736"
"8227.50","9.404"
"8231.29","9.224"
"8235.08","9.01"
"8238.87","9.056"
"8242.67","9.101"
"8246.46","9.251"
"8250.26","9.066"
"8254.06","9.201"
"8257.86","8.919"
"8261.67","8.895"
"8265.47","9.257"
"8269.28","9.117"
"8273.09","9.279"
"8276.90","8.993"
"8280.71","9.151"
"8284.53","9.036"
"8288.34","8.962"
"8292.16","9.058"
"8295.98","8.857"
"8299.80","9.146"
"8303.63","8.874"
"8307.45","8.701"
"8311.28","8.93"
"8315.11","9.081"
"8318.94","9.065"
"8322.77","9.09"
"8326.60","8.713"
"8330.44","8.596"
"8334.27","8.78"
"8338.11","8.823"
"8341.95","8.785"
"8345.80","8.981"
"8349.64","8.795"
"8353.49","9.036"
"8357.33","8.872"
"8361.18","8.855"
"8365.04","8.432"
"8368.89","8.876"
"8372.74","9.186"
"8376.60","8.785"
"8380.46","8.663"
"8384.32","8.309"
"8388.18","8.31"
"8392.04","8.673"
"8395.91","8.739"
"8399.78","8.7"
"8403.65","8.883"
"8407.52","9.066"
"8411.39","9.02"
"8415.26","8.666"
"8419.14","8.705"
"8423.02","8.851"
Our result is 1.8 angstrom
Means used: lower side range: 9.2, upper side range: 8.83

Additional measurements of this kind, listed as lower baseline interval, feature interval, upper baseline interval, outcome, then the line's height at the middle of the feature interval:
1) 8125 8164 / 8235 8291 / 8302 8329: -0.52 angstrom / 9.01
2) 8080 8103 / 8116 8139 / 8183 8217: -0.49 angstrom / 8.98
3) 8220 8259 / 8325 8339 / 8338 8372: 0.27 angstrom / 8.89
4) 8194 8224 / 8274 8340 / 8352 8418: -1.51 angstrom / 8.74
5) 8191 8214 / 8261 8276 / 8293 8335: -0.59 angstrom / 8.8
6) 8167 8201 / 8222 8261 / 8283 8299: -0.91 angstrom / 8.88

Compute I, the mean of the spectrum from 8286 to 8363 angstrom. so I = 8.9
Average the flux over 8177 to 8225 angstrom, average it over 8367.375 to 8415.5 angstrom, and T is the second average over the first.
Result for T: 1.00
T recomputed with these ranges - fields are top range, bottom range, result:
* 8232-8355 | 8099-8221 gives 1.00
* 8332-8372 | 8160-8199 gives 1.00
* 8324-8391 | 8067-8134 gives 0.95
